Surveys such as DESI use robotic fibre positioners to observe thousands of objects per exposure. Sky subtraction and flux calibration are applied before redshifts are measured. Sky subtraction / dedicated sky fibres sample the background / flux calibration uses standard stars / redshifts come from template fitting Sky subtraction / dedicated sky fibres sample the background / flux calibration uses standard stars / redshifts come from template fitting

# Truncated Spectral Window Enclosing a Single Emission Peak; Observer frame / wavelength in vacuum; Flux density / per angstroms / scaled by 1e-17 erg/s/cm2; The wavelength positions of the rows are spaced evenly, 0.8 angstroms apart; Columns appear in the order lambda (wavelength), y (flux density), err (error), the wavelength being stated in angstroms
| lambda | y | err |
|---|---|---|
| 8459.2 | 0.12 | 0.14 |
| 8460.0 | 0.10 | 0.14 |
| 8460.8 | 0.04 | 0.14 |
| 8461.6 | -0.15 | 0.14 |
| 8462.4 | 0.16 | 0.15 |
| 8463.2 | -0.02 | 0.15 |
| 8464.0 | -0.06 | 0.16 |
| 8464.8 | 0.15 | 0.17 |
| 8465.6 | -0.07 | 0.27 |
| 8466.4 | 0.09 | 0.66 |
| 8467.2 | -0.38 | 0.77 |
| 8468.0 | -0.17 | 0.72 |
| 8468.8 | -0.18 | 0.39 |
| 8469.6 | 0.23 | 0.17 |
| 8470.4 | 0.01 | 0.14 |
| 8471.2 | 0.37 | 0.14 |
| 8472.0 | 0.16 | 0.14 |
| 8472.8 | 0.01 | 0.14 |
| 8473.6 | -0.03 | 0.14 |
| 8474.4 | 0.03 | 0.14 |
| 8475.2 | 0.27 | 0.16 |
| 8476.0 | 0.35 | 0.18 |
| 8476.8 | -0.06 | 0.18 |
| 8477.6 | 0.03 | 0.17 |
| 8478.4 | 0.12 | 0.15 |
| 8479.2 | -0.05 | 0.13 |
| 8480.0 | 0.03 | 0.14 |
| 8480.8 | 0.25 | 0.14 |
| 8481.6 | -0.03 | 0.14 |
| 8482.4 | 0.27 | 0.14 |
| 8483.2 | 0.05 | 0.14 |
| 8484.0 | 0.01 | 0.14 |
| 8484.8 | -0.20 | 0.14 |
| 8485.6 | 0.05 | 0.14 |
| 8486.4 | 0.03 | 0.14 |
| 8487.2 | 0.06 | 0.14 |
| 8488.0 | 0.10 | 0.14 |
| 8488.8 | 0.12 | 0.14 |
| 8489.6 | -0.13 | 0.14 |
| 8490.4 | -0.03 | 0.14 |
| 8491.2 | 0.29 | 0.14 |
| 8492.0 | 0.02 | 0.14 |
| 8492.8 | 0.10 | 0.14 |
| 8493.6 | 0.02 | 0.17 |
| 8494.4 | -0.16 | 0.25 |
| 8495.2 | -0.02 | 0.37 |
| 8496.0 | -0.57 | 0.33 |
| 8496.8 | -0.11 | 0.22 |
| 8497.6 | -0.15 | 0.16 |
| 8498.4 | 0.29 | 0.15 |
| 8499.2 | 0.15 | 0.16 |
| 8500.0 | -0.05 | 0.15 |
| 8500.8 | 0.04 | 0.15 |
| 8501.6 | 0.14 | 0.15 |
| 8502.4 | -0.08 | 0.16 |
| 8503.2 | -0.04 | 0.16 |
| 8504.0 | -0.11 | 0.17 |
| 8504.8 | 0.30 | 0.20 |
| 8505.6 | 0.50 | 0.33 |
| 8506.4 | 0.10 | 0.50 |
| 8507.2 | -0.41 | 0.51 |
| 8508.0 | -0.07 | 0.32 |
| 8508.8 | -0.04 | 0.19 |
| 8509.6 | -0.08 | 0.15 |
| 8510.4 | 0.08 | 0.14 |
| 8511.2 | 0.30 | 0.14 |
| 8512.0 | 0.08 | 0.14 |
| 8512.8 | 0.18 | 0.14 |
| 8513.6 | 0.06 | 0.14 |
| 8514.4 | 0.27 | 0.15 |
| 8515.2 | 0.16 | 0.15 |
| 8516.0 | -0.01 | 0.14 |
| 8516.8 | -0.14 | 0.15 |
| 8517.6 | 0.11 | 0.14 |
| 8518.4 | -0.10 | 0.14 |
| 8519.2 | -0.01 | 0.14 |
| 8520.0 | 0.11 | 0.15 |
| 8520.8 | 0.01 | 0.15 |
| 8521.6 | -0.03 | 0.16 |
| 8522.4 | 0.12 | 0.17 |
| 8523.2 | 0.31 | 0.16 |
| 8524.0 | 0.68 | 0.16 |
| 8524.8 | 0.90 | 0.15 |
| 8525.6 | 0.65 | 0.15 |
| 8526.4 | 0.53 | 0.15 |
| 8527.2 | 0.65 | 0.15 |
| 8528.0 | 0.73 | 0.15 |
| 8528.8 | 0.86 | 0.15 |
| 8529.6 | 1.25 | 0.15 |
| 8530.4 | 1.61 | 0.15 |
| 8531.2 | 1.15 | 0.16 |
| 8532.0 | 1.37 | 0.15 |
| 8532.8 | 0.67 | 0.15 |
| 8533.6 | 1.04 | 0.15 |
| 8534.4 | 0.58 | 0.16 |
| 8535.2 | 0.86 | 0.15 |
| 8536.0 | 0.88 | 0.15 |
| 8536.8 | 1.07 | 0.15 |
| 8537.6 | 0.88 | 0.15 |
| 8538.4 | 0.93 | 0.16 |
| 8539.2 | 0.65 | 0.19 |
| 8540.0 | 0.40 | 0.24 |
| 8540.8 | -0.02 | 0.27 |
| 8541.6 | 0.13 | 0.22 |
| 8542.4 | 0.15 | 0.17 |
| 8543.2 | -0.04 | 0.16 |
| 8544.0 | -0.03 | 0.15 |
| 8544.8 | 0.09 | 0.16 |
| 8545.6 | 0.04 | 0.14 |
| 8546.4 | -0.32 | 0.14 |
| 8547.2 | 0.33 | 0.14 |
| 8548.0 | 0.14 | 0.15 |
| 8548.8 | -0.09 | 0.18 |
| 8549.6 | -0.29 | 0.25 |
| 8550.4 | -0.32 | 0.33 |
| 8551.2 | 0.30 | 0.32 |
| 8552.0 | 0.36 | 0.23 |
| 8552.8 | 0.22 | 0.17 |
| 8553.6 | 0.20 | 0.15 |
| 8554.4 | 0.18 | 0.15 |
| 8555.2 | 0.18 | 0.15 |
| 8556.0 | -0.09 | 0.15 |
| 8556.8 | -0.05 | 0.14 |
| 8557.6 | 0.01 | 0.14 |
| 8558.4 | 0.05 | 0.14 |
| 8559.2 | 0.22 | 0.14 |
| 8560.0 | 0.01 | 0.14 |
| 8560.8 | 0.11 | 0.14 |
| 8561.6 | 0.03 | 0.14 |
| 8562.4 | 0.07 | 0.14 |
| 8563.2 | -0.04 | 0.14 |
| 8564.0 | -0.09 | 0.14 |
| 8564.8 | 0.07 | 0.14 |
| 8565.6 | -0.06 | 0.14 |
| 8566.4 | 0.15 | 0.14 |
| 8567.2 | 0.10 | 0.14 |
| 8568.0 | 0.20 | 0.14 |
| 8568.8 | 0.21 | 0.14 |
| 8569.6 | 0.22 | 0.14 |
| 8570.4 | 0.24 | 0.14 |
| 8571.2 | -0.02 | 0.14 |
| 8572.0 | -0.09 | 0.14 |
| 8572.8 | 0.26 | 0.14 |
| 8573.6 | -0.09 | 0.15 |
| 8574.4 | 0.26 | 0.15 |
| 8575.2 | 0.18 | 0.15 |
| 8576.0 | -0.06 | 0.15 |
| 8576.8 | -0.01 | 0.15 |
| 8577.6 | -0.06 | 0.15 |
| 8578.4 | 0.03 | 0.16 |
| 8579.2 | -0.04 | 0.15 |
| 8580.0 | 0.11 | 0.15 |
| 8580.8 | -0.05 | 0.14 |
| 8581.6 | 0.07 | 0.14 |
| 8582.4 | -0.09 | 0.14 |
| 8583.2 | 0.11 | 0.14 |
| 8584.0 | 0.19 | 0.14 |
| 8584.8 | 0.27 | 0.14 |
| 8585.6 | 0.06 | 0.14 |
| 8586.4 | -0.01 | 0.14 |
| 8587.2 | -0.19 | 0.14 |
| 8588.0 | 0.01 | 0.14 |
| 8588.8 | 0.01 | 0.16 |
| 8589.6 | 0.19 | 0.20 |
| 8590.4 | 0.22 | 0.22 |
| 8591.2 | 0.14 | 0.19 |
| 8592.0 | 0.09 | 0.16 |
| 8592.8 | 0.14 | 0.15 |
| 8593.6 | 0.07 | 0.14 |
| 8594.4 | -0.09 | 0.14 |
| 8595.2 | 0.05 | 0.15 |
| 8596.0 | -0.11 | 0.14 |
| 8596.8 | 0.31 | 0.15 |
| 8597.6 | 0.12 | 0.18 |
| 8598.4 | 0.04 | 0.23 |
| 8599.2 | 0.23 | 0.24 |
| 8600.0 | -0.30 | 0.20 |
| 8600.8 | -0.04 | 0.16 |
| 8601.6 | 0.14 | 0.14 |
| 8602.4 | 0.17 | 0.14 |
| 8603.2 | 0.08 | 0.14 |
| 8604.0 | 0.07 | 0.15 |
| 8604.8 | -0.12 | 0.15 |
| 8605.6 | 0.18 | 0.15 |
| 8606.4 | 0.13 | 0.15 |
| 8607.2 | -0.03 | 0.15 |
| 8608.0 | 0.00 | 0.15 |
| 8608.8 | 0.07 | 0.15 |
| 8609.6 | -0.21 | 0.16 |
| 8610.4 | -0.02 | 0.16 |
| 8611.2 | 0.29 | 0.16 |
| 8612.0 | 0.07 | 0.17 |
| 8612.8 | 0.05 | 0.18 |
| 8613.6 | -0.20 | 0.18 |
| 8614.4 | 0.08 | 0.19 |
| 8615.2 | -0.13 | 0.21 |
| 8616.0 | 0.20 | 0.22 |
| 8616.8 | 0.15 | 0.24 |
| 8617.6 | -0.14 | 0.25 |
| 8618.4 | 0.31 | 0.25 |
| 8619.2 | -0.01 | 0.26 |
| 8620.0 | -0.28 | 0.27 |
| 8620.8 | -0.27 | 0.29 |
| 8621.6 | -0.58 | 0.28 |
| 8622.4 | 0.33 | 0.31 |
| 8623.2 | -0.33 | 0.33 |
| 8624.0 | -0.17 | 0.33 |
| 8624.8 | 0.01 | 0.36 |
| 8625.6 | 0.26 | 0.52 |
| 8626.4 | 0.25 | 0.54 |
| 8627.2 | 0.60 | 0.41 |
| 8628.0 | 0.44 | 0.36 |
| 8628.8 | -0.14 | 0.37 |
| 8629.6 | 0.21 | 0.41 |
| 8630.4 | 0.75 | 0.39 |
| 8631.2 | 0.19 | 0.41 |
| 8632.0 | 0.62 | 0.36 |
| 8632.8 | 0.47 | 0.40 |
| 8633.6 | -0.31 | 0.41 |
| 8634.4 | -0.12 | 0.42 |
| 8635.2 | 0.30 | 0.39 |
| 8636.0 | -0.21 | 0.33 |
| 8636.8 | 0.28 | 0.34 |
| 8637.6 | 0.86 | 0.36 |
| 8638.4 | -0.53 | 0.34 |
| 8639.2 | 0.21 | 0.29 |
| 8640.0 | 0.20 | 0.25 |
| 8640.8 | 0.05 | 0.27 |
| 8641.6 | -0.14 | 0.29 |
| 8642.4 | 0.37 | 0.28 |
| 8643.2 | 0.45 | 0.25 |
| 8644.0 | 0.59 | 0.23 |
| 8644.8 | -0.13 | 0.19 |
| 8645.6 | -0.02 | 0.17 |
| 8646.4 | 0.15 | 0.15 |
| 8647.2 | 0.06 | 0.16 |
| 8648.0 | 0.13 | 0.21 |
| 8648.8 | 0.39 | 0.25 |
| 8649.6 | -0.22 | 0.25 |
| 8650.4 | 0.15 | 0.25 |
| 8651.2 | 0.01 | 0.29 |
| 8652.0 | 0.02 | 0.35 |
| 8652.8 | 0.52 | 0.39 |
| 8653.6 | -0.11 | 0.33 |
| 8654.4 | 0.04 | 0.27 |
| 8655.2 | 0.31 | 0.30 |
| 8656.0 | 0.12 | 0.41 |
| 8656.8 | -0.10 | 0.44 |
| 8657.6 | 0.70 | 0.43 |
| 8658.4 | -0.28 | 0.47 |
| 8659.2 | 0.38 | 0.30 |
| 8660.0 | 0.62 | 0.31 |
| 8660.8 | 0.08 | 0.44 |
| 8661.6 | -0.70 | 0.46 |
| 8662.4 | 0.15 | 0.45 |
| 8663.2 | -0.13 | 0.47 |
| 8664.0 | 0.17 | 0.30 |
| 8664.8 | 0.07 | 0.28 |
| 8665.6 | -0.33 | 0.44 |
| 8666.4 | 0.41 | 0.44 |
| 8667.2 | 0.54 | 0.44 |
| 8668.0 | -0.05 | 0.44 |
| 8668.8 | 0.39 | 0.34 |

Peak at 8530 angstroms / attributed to [O II] 3727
